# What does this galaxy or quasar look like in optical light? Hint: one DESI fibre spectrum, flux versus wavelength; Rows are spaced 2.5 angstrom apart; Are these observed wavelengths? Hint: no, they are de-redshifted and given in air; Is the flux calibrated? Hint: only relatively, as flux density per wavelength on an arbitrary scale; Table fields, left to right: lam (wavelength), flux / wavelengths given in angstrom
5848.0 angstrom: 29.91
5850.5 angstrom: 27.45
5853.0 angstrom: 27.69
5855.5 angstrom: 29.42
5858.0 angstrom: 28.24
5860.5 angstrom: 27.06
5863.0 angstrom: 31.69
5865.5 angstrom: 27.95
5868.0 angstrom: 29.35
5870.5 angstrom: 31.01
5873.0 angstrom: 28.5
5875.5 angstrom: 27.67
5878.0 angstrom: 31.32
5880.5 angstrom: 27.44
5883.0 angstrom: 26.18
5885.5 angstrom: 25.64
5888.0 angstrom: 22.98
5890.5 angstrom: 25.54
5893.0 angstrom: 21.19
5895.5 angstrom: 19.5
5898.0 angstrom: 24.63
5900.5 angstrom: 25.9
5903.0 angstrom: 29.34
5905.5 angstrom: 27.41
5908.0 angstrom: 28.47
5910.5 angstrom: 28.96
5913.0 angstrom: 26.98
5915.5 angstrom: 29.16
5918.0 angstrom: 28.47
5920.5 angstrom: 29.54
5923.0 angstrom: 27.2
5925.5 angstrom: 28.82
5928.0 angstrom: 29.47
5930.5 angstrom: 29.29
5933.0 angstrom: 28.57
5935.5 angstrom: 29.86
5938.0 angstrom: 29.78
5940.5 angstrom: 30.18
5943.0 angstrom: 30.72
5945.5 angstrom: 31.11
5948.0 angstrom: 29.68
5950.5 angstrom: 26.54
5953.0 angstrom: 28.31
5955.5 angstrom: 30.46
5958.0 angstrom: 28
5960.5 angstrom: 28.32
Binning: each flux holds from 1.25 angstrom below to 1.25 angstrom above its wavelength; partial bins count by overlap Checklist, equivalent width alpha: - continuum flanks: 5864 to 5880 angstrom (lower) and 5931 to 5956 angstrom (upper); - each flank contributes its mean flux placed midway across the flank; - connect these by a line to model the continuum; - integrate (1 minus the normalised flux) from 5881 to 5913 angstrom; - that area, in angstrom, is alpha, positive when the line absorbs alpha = 4.1 angstrom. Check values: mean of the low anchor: 29.3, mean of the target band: 25.6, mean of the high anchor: 29.5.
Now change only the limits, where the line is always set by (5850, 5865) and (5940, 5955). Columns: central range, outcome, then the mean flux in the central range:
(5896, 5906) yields 1.0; 26.2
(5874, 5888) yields 0.8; 27.2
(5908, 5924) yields 0.4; 28.4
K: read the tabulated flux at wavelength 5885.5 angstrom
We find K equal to 25.64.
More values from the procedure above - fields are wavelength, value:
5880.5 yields 27.44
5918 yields 28.47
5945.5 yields 31.11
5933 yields 28.57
